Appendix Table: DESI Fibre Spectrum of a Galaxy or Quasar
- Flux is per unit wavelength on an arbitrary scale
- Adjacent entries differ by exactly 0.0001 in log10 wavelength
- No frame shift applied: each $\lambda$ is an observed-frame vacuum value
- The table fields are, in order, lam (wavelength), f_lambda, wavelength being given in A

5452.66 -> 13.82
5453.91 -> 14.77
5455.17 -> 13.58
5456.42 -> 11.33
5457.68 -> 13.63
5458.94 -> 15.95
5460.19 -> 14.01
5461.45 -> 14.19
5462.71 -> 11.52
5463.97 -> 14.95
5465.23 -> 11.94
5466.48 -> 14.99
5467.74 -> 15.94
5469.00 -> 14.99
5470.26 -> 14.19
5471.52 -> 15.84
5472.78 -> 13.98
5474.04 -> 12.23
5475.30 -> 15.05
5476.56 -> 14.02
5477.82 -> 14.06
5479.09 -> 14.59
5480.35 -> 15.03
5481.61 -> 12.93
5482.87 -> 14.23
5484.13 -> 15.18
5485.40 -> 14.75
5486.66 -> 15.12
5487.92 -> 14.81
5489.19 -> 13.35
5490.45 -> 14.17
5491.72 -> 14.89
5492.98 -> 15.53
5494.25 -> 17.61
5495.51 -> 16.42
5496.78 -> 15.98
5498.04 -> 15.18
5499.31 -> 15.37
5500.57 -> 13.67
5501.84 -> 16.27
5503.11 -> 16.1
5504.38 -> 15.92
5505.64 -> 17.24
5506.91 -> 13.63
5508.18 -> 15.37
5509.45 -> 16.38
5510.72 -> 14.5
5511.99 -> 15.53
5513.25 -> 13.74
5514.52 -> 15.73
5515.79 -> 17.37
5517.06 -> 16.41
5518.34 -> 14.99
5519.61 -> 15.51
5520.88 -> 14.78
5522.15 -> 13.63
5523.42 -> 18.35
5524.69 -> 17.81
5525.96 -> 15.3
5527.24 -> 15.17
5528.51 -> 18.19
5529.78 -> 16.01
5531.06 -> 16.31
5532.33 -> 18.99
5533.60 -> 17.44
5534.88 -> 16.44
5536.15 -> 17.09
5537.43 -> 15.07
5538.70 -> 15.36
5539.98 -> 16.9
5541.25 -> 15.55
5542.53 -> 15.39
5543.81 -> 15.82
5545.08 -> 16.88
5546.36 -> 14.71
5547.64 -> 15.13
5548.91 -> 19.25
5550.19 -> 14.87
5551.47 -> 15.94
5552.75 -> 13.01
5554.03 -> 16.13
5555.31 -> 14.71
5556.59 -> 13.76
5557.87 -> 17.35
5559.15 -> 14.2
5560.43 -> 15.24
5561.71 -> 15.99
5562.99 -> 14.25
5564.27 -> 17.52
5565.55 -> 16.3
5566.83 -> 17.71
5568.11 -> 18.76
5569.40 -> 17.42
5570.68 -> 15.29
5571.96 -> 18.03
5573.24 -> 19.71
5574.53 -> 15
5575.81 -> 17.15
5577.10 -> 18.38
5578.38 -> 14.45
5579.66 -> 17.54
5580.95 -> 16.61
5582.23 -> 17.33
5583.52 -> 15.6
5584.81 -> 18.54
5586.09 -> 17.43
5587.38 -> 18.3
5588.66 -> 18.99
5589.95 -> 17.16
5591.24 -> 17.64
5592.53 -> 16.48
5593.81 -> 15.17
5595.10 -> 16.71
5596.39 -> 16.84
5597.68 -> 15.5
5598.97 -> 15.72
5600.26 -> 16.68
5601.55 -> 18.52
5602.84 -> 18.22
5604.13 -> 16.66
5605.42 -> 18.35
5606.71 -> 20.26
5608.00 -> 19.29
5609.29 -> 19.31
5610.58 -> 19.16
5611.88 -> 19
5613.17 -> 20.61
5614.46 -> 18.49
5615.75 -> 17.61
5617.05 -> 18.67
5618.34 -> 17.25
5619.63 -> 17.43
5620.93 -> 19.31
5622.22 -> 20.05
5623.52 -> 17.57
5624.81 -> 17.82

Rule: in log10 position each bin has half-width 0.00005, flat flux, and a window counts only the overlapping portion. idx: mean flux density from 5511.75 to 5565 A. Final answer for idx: 15.9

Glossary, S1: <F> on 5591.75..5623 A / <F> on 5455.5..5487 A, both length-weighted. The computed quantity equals 1.27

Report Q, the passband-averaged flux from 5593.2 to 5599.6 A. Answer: 16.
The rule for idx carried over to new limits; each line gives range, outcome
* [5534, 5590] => 16.4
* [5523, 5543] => 16.6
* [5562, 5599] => 17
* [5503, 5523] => 15.4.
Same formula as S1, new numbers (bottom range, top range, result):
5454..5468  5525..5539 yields 1.20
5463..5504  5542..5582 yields 1.10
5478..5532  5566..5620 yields 1.14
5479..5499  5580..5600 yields 1.13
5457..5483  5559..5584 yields 1.18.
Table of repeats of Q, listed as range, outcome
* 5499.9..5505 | 15.5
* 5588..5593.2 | 17.6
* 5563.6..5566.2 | 16.9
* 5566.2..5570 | 17.9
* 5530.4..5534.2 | 17.6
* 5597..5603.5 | 16.9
